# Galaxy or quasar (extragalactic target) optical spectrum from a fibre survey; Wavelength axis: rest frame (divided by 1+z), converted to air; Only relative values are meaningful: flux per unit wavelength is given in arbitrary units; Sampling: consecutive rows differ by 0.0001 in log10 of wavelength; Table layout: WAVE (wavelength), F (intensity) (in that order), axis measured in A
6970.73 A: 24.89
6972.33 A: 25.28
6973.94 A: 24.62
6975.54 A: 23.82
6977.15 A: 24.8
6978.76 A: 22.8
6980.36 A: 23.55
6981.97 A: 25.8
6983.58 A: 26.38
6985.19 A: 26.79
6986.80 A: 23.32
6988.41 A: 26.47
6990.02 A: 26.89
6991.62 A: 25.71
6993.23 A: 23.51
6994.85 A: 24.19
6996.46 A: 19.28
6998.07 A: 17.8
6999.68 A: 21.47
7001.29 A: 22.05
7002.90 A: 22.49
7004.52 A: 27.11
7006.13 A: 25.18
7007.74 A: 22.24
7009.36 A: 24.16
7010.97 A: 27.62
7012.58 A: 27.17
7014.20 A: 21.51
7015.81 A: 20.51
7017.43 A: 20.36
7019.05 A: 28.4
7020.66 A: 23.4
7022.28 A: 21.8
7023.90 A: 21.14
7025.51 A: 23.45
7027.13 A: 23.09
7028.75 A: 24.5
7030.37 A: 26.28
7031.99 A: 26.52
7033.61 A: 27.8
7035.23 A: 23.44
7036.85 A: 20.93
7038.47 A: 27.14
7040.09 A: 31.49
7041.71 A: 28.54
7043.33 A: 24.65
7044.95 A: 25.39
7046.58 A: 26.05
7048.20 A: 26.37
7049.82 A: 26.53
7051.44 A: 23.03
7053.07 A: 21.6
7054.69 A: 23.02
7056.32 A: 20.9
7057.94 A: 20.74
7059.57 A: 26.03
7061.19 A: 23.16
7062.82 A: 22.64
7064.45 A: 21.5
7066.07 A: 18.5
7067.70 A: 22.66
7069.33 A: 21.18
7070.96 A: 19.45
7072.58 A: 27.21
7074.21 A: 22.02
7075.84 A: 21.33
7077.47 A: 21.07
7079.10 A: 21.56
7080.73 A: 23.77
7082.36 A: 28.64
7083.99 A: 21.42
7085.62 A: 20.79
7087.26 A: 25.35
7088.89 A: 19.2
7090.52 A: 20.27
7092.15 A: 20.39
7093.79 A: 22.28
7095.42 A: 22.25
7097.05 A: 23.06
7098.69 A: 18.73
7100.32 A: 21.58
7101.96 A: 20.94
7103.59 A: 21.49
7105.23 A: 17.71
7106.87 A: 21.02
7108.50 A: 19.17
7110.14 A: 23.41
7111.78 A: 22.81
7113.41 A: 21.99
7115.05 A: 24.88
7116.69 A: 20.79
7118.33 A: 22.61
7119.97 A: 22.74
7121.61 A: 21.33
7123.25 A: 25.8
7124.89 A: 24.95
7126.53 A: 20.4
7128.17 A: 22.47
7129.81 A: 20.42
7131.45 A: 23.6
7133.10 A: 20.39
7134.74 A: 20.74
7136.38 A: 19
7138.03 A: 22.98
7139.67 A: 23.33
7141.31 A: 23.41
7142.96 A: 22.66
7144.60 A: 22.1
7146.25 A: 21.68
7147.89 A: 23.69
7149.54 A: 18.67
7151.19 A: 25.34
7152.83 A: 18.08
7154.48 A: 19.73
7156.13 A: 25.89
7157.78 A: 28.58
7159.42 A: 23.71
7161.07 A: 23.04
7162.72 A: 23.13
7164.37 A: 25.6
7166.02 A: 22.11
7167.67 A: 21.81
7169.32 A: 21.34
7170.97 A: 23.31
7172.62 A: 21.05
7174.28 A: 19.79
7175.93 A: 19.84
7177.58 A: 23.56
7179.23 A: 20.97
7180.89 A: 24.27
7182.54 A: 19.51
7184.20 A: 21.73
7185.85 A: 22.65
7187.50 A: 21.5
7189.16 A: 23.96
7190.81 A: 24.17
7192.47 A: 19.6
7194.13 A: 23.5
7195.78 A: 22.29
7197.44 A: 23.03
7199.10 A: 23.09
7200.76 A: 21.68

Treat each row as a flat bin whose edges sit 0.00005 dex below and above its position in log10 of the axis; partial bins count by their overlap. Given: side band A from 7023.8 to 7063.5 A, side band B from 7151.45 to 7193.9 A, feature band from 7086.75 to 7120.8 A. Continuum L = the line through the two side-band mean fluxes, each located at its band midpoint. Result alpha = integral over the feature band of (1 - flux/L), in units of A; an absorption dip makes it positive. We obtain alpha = 3.0 A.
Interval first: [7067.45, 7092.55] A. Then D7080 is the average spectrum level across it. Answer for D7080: 22.3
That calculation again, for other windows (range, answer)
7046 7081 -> 22.7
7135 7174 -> 22.6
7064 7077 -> 21.7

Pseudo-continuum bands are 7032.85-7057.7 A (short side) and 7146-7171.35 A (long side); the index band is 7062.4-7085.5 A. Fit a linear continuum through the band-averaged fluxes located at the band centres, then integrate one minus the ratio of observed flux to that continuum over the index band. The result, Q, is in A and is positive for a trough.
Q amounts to 2.05 A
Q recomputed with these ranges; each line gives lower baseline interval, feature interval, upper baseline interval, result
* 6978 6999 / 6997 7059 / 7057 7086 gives -2.2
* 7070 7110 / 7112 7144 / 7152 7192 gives -0.4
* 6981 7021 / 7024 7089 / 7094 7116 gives -3.1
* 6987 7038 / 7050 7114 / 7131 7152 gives 2.6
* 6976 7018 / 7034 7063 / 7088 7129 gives -2.2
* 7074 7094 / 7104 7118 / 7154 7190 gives 0.5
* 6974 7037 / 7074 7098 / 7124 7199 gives 0.9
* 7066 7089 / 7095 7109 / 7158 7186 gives 1.1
